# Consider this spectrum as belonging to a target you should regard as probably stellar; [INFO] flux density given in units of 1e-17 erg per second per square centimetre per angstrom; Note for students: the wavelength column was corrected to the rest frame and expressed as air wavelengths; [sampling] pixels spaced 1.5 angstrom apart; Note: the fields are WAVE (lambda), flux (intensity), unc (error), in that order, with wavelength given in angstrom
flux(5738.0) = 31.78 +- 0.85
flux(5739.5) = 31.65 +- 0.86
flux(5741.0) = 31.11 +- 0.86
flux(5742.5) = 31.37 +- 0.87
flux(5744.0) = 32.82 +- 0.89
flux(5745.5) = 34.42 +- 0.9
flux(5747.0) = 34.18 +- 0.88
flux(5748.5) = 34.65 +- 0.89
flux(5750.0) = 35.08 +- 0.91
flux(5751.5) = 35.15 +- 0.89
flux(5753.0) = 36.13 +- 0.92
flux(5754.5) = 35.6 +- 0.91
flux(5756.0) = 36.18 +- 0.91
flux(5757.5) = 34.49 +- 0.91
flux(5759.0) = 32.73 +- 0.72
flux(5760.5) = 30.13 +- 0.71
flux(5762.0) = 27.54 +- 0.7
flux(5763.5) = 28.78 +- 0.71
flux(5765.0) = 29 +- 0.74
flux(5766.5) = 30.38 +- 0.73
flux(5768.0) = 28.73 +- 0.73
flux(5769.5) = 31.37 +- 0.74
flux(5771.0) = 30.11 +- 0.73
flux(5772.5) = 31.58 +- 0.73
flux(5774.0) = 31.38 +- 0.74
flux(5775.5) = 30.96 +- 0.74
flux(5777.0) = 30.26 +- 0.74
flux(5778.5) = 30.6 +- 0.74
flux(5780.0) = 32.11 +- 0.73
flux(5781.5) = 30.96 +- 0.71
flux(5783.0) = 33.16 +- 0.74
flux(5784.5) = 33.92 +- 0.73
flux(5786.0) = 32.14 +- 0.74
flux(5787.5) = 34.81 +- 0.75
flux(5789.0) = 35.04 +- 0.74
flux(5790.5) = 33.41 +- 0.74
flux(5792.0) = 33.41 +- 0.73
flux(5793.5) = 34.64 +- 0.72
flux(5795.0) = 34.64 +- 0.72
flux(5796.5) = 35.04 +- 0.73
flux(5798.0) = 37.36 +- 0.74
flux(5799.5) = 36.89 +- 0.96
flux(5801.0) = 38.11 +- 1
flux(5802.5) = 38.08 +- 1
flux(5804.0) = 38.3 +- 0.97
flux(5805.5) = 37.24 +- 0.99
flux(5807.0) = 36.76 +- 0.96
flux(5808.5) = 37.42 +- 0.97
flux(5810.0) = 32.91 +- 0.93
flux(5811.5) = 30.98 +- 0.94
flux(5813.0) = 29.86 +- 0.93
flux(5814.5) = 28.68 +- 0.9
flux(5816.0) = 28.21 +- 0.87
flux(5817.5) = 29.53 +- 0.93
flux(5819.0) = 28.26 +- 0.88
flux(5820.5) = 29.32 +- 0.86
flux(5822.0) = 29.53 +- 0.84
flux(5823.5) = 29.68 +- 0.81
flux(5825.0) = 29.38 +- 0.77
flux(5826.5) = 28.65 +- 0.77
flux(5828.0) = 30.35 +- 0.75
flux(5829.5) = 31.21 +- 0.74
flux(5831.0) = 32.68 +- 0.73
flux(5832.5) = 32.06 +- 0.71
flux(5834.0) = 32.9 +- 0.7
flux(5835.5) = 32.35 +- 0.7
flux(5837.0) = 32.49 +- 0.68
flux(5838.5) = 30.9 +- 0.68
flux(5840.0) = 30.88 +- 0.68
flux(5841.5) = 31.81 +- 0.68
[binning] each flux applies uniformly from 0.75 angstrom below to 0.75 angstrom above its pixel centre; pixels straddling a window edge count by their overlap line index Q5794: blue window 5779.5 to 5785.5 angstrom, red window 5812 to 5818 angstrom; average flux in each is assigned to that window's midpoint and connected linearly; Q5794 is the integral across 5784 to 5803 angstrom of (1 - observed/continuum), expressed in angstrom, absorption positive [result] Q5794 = -2.3 angstrom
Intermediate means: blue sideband 32.5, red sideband 29.1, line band 35.2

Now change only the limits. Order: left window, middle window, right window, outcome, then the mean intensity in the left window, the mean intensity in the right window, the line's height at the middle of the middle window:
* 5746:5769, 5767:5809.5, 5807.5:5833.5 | -3.05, 32.6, 30.6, 31.6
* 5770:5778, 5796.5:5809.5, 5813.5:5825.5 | -3.31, 30.9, 29.1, 29.7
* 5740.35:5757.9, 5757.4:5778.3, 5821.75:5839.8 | 1.95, 34.3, 31.1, 33.5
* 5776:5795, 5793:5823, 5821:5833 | -1.87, 32.9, 30.4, 31.5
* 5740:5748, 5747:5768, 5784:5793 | 0.27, 32.8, 33.8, 33.1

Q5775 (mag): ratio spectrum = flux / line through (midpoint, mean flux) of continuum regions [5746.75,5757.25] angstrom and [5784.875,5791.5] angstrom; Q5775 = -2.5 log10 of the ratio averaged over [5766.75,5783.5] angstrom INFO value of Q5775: 0.113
